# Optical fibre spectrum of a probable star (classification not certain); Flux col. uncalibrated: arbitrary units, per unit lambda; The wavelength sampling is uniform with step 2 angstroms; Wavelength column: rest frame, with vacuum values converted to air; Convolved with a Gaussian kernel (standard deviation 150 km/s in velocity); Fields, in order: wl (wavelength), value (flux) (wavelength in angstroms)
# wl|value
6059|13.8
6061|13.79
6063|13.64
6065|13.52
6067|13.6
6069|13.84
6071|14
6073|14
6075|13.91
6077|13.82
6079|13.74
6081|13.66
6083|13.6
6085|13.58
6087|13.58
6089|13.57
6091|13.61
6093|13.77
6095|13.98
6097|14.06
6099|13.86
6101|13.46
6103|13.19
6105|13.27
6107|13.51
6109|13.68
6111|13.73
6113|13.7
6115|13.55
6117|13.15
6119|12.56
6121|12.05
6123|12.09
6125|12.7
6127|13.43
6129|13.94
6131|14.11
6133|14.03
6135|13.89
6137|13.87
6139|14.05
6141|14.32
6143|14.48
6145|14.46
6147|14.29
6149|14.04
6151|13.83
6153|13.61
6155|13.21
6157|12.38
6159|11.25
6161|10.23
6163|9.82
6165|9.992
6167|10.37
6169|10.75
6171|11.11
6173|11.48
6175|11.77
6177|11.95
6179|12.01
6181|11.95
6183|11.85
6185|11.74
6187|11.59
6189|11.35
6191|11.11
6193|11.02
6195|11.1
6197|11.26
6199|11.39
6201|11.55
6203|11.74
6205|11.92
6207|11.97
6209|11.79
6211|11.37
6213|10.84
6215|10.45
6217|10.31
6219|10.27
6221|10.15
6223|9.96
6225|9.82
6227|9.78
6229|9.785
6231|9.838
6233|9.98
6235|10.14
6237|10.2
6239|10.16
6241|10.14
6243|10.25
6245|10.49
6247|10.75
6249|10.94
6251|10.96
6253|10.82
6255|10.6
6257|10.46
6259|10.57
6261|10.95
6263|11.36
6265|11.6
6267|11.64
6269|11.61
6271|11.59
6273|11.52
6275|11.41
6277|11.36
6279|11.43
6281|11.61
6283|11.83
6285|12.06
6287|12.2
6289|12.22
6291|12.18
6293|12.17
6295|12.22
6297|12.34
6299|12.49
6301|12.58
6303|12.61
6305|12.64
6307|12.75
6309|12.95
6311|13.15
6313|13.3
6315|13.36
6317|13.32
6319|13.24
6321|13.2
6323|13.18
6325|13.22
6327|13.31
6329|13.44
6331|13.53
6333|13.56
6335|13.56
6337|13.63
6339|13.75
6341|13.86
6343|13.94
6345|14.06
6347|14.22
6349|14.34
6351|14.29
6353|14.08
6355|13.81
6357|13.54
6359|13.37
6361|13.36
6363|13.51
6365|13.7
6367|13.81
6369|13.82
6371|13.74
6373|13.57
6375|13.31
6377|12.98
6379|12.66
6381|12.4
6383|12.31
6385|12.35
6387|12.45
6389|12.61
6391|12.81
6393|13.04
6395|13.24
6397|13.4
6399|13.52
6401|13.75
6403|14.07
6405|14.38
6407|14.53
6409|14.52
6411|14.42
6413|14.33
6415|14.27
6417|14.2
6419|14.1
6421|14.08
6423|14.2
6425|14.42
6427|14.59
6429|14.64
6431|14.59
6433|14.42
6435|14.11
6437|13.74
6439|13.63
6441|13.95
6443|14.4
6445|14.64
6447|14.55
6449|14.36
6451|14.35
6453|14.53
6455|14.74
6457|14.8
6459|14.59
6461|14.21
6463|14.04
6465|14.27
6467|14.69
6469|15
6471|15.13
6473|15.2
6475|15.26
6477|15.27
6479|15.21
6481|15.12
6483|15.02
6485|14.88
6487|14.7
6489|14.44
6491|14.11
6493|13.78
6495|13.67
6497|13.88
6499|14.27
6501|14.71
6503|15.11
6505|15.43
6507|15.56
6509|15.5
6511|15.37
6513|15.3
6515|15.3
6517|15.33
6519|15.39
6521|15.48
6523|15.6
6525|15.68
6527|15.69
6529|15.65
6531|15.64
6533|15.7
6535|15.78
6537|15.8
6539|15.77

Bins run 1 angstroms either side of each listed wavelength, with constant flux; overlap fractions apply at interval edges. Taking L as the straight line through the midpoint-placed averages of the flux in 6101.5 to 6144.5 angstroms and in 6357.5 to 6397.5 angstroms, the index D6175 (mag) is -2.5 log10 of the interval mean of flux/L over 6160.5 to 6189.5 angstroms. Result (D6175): 0.20 mag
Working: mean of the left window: 13.5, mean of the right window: 13.1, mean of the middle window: 11.2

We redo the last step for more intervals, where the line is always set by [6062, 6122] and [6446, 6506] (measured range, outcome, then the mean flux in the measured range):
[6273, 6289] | 0.20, 11.7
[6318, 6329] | 0.08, 13.2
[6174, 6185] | 0.16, 11.9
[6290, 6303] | 0.15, 12.4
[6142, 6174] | 0.13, 12.2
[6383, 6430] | 0.05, 13.8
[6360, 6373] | 0.05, 13.6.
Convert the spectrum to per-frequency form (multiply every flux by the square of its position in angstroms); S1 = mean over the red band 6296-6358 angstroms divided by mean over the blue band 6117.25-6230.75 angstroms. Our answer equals 1.2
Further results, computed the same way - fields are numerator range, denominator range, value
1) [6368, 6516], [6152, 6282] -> 1.38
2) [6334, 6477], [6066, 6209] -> 1.19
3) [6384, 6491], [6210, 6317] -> 1.33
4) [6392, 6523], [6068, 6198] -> 1.25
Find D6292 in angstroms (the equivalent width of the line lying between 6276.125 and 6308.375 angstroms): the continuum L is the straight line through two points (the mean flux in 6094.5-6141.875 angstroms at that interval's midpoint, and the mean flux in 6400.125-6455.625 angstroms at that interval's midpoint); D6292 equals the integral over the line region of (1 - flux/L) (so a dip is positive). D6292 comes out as 4.09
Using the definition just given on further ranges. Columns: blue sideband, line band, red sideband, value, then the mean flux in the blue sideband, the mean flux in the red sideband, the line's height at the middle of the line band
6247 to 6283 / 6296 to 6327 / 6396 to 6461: -2.27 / 11.2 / 14.3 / 12.1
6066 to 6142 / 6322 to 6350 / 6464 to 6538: 1.50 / 13.6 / 15.1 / 14.5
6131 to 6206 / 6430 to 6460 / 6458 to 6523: 0.26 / 12.2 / 14.9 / 14.5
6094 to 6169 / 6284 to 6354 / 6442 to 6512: 4.06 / 13.1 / 14.7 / 14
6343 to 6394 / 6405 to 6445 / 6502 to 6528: -0.32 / 13.4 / 15.4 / 14.2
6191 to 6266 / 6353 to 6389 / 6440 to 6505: -0.67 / 10.7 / 14.6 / 13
